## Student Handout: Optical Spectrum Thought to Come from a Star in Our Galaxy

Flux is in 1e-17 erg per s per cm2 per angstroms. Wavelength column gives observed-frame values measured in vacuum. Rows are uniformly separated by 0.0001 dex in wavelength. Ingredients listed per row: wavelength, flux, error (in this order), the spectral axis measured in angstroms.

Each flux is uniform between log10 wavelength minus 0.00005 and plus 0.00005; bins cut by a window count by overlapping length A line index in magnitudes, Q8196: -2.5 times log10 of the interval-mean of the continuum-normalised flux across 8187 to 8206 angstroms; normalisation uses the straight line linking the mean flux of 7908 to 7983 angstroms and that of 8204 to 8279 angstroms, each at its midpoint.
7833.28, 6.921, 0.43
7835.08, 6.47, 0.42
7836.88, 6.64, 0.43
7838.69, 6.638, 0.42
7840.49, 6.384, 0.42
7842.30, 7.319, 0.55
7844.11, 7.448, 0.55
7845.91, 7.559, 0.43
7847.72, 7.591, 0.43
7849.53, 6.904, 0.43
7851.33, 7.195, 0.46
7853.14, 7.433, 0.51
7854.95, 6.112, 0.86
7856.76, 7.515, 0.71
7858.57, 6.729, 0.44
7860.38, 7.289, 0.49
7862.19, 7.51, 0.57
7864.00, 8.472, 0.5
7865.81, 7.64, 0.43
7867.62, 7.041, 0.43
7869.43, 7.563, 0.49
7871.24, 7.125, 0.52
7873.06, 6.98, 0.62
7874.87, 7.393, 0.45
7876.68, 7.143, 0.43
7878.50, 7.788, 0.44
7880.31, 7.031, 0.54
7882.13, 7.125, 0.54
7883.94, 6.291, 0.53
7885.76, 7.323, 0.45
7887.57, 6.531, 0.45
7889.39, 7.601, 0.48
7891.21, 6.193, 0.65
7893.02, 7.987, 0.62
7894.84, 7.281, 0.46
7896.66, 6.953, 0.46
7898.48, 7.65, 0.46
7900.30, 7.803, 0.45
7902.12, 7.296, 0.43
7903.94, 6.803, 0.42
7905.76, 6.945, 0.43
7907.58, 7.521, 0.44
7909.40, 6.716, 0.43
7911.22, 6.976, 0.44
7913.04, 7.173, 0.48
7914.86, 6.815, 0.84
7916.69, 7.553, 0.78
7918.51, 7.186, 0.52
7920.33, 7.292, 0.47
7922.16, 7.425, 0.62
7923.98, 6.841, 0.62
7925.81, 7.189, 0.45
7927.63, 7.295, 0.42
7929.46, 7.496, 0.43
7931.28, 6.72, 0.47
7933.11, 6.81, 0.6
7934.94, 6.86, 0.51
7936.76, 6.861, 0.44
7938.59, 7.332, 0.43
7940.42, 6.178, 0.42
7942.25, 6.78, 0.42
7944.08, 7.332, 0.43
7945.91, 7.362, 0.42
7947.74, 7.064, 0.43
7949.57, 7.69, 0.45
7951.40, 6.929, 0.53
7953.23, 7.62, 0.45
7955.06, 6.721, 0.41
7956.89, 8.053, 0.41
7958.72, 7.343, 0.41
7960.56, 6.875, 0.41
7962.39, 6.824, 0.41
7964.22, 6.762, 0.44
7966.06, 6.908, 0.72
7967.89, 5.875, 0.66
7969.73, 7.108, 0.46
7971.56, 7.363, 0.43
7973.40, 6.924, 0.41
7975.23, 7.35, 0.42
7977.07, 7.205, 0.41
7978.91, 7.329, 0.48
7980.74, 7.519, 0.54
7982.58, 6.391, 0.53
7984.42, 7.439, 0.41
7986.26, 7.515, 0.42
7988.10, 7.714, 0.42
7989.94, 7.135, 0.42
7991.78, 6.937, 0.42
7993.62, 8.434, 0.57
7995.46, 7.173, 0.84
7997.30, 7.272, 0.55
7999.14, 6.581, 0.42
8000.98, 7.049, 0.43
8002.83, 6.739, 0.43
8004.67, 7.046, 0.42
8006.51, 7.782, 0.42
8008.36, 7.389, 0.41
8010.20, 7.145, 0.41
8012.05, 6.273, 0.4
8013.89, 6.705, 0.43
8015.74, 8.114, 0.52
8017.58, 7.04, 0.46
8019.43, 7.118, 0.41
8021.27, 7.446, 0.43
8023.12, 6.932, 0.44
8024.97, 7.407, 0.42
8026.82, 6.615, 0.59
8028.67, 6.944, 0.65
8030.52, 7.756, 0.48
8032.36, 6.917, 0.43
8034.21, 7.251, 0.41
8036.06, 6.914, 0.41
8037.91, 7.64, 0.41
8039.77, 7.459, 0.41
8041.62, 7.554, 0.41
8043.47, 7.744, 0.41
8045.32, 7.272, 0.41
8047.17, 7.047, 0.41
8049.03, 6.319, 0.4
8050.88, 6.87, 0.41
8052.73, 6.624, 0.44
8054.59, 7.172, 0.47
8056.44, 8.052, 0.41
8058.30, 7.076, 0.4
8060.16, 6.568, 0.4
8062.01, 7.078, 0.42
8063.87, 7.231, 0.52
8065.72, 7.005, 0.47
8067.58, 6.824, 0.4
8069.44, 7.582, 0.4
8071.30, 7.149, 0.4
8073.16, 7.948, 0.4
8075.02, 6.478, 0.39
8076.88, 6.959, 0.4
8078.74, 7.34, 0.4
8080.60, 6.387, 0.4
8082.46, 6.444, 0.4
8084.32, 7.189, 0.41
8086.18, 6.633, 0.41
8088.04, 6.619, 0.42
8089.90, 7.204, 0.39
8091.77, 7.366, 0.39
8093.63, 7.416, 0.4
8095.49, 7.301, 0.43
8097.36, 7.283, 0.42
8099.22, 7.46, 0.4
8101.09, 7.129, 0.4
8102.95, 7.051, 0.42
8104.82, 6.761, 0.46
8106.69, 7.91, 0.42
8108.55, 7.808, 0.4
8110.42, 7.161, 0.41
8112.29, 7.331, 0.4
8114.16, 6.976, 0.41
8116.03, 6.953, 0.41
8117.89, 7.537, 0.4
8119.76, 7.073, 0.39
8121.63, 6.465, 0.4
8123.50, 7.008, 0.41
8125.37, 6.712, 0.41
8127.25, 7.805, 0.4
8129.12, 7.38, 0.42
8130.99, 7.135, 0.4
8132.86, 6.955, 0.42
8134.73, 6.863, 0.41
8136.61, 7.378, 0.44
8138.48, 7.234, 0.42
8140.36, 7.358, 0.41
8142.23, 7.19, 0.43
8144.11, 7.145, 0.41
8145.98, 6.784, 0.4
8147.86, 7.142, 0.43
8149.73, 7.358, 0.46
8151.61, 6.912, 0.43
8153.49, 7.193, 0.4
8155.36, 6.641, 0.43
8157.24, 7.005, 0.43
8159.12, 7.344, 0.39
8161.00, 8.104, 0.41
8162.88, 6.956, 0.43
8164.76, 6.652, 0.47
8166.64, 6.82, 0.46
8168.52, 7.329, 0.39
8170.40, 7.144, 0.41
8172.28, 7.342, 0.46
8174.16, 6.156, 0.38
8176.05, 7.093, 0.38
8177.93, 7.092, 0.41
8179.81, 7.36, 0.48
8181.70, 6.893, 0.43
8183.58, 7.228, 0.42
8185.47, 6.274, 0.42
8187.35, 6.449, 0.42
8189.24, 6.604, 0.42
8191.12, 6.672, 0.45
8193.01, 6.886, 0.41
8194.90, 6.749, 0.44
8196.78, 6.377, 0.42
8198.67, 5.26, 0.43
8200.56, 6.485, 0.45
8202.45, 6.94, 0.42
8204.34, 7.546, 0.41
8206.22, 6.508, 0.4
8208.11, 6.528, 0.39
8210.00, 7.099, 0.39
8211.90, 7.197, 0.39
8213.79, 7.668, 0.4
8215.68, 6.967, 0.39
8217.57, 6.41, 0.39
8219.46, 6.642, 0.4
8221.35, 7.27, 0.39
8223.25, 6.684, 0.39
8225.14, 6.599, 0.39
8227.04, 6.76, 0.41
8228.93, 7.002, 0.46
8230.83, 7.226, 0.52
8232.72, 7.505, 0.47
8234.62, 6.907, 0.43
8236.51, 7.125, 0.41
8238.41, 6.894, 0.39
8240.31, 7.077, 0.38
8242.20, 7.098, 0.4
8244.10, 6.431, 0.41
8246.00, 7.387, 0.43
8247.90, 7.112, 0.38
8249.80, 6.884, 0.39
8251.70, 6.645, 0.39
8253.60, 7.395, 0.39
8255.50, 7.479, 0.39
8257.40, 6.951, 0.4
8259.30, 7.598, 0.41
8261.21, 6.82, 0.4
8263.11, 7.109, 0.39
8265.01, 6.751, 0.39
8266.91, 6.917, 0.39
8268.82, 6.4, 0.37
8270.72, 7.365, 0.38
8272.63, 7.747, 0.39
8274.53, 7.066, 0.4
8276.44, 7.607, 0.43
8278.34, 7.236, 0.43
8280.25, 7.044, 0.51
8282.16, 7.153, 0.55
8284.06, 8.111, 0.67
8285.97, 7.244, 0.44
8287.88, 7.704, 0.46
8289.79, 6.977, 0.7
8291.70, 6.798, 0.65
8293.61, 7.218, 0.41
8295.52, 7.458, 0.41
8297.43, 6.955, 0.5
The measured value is 0.071 mag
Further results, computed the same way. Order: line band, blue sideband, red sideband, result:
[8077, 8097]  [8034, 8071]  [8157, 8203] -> 0.012 mag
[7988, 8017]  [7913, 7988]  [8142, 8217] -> -0.021 mag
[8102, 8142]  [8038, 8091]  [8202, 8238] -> -0.022 mag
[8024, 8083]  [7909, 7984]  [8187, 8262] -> -0.016 mag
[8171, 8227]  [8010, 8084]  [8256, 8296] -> 0.059 mag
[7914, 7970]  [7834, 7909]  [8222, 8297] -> 0.015 mag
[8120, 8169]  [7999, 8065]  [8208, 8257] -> -0.006 mag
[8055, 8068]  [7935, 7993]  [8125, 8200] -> -0.014 mag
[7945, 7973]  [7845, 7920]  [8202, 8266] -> 0.011 mag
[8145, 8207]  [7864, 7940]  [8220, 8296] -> 0.037 mag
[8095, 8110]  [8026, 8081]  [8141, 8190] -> -0.038 mag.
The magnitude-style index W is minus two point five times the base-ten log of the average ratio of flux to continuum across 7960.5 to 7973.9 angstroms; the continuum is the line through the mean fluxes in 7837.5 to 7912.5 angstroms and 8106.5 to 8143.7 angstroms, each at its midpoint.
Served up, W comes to 0.06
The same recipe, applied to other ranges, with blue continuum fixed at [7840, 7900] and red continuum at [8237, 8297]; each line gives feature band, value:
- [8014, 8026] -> -0.01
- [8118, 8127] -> 0.03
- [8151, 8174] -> 0.01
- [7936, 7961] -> 0.01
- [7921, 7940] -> 0.02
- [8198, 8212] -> 0.07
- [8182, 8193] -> 0.08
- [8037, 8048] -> -0.04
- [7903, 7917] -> 0.03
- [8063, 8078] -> 0.01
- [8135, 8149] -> 0.00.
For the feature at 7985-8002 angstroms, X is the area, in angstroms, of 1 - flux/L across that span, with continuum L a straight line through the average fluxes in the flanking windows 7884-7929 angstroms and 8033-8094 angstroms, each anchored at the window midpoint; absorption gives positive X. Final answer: -0.4 angstroms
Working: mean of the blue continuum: 7.17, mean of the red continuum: 7.1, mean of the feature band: 7.31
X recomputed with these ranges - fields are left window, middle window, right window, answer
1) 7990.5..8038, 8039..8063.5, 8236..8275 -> 0.0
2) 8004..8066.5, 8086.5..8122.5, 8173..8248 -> -0.8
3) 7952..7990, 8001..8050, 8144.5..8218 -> -0.6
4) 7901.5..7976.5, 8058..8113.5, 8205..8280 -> -0.5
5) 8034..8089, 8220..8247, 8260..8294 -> 0.6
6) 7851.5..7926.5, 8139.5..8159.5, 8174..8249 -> -0.5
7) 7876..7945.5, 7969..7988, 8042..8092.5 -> -0.4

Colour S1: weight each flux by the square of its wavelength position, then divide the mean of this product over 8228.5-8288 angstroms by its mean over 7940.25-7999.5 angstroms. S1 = 1.07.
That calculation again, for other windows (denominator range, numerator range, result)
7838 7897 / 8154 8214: 1.04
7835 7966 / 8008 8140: 1.04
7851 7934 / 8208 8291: 1.08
